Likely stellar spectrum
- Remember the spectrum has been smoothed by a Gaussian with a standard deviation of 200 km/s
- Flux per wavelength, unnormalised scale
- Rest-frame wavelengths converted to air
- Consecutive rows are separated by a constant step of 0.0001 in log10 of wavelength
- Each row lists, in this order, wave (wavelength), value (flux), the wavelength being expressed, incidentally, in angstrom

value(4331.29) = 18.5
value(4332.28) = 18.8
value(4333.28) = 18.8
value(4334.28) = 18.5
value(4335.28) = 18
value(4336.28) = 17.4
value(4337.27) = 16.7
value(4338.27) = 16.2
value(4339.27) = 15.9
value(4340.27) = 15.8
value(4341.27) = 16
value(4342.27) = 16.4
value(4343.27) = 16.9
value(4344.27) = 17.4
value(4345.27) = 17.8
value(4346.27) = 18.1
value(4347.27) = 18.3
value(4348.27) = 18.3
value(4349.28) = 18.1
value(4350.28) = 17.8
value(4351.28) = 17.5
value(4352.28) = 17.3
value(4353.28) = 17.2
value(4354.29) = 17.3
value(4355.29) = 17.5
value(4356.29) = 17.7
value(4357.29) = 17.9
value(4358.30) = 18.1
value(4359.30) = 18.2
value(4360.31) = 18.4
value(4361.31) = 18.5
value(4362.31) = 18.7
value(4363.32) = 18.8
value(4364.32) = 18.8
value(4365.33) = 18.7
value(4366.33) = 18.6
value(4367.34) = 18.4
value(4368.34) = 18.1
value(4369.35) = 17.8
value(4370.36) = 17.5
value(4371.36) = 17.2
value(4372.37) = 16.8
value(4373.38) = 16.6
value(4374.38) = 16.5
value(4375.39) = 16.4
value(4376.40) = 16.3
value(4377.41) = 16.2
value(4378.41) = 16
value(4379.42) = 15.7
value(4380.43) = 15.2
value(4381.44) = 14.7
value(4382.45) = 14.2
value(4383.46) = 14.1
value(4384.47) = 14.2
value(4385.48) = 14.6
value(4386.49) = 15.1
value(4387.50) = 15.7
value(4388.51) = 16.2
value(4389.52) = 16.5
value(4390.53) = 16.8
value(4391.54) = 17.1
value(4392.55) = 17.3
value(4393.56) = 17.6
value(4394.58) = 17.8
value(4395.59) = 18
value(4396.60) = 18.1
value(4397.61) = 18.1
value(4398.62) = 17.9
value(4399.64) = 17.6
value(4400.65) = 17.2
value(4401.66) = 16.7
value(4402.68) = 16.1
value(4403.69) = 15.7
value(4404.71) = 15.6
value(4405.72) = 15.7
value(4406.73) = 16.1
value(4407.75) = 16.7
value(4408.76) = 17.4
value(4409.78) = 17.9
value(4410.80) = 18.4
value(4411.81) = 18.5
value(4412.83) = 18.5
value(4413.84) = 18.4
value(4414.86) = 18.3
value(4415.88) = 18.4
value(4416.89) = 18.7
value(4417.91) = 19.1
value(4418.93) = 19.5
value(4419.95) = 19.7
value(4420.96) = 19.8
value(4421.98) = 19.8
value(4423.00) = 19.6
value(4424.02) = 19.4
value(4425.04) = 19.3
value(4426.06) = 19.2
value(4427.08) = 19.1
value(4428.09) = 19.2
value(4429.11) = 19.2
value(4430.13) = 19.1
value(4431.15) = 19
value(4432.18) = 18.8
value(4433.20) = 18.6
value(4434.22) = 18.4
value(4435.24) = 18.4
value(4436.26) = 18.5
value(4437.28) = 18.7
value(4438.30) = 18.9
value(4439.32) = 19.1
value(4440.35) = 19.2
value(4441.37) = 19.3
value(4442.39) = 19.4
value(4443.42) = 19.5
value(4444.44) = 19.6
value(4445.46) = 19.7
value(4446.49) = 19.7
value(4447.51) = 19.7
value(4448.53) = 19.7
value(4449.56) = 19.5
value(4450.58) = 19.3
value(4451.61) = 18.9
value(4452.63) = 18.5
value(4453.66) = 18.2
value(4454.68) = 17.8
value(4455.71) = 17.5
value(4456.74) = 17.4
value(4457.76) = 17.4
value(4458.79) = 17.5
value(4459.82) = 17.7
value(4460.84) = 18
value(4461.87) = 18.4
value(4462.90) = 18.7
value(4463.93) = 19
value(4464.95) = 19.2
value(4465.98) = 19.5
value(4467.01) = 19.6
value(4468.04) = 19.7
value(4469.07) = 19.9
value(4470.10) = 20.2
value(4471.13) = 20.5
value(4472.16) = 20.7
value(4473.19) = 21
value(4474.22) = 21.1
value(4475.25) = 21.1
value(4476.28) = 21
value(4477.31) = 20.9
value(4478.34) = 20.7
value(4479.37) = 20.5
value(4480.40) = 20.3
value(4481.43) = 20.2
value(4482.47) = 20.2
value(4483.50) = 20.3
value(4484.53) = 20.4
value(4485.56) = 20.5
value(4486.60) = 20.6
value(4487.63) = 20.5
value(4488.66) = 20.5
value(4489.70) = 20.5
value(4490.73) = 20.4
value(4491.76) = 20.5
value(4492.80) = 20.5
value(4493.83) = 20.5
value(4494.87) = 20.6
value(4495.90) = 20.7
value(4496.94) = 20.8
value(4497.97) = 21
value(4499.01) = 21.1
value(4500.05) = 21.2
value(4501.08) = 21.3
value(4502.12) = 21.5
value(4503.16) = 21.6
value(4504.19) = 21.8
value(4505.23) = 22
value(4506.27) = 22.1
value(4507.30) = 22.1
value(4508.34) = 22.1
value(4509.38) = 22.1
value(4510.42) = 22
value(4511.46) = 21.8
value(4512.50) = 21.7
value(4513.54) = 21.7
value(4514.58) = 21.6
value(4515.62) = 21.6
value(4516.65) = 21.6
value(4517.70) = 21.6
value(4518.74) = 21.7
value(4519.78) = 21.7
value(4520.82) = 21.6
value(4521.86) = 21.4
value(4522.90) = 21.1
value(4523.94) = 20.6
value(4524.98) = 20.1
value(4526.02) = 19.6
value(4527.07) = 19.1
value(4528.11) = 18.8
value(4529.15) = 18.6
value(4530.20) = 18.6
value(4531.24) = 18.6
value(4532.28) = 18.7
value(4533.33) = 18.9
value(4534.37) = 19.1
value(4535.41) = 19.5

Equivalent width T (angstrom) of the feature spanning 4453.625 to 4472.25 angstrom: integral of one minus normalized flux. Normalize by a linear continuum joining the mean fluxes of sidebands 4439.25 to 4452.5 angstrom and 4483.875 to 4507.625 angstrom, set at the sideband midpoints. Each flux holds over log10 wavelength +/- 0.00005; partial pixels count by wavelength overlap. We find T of 1.1 angstrom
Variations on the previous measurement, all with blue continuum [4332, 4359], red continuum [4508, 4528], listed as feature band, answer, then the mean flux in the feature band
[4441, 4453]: 0.2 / 19.4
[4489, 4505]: -0.1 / 20.9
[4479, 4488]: 0.0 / 20.4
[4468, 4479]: -0.2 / 20.7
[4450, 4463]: 1.2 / 18.1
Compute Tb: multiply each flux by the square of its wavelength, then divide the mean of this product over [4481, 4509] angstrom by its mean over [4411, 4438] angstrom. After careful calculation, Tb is 1.14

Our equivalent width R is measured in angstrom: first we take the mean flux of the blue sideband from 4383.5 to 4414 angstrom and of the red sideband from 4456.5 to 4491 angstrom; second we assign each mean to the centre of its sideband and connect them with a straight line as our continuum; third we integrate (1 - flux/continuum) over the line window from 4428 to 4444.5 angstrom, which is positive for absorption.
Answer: -0.6 angstrom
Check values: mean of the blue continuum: 16.9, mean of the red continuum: 19.8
